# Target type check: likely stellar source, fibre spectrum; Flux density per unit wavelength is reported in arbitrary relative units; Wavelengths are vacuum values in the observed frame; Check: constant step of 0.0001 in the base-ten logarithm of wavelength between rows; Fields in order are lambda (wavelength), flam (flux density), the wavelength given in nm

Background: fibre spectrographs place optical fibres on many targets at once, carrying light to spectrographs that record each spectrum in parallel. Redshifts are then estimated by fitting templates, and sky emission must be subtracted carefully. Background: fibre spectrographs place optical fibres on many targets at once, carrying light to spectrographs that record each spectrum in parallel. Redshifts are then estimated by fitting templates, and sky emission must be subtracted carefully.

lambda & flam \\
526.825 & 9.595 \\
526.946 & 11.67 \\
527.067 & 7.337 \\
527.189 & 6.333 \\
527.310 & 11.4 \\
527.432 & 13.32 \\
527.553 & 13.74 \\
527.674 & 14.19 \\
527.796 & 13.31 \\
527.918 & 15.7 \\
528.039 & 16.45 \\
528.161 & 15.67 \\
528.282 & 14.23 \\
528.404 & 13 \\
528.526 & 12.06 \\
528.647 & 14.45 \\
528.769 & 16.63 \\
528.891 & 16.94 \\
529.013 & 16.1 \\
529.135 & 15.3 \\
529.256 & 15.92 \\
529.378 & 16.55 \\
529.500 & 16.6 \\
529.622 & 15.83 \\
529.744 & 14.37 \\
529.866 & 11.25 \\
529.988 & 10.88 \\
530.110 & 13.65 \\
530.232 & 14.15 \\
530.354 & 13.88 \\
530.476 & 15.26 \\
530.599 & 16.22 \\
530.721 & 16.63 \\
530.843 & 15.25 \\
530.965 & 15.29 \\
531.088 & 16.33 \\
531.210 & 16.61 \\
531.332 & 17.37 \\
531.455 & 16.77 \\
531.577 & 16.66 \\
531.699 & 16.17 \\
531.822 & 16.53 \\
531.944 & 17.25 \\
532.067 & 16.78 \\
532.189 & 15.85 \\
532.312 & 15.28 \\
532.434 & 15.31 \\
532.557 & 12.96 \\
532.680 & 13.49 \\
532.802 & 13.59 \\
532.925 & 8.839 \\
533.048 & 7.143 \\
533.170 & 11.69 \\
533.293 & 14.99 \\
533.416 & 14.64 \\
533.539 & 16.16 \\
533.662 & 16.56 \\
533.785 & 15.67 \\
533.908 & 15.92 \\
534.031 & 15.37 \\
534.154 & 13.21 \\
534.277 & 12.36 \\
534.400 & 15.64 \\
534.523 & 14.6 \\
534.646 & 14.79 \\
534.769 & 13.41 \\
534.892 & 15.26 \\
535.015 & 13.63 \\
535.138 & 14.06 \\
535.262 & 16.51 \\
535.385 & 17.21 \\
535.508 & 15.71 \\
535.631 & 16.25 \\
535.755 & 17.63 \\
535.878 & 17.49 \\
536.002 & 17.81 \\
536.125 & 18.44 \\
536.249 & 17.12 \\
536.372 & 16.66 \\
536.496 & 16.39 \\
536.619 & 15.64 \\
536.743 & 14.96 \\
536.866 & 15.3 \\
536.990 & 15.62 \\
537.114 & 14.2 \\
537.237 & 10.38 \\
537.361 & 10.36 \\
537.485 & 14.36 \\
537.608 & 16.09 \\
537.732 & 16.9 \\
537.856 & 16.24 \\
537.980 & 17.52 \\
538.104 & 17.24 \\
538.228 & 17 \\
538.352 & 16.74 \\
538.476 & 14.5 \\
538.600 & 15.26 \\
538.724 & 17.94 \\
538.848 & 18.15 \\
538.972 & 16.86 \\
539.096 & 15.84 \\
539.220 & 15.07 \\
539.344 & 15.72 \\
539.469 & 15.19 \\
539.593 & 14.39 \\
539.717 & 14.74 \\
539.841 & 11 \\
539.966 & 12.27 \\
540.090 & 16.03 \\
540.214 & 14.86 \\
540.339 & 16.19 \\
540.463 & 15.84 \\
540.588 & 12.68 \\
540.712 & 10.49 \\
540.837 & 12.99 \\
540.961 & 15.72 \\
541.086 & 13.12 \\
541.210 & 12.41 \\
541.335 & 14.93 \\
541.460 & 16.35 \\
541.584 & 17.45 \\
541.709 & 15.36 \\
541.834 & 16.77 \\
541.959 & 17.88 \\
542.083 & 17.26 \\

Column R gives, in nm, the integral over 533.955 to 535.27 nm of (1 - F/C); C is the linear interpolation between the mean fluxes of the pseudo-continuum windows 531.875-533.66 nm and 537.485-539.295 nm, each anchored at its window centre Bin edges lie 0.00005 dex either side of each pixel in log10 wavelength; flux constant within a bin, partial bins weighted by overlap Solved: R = 0.04 nm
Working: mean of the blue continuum 14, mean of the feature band 14.4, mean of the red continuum 16.5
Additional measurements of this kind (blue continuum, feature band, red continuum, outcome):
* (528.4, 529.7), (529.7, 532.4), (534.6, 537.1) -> 0.04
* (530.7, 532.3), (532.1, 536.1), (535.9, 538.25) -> 0.33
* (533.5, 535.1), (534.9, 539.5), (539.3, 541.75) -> -0.41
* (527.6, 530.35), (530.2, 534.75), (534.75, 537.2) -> 0.12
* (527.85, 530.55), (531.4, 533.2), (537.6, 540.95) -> 0.07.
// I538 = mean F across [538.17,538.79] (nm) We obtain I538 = 16.3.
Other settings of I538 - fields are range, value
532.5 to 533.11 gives 11.2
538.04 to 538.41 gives 17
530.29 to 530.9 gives 15.4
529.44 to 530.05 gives 13.8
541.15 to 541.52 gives 14.5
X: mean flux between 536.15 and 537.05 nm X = 16.1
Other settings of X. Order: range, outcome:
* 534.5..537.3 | 15.6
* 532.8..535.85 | 14.5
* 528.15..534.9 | 14.8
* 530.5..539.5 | 15.4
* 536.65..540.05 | 15.2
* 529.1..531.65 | 15.3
